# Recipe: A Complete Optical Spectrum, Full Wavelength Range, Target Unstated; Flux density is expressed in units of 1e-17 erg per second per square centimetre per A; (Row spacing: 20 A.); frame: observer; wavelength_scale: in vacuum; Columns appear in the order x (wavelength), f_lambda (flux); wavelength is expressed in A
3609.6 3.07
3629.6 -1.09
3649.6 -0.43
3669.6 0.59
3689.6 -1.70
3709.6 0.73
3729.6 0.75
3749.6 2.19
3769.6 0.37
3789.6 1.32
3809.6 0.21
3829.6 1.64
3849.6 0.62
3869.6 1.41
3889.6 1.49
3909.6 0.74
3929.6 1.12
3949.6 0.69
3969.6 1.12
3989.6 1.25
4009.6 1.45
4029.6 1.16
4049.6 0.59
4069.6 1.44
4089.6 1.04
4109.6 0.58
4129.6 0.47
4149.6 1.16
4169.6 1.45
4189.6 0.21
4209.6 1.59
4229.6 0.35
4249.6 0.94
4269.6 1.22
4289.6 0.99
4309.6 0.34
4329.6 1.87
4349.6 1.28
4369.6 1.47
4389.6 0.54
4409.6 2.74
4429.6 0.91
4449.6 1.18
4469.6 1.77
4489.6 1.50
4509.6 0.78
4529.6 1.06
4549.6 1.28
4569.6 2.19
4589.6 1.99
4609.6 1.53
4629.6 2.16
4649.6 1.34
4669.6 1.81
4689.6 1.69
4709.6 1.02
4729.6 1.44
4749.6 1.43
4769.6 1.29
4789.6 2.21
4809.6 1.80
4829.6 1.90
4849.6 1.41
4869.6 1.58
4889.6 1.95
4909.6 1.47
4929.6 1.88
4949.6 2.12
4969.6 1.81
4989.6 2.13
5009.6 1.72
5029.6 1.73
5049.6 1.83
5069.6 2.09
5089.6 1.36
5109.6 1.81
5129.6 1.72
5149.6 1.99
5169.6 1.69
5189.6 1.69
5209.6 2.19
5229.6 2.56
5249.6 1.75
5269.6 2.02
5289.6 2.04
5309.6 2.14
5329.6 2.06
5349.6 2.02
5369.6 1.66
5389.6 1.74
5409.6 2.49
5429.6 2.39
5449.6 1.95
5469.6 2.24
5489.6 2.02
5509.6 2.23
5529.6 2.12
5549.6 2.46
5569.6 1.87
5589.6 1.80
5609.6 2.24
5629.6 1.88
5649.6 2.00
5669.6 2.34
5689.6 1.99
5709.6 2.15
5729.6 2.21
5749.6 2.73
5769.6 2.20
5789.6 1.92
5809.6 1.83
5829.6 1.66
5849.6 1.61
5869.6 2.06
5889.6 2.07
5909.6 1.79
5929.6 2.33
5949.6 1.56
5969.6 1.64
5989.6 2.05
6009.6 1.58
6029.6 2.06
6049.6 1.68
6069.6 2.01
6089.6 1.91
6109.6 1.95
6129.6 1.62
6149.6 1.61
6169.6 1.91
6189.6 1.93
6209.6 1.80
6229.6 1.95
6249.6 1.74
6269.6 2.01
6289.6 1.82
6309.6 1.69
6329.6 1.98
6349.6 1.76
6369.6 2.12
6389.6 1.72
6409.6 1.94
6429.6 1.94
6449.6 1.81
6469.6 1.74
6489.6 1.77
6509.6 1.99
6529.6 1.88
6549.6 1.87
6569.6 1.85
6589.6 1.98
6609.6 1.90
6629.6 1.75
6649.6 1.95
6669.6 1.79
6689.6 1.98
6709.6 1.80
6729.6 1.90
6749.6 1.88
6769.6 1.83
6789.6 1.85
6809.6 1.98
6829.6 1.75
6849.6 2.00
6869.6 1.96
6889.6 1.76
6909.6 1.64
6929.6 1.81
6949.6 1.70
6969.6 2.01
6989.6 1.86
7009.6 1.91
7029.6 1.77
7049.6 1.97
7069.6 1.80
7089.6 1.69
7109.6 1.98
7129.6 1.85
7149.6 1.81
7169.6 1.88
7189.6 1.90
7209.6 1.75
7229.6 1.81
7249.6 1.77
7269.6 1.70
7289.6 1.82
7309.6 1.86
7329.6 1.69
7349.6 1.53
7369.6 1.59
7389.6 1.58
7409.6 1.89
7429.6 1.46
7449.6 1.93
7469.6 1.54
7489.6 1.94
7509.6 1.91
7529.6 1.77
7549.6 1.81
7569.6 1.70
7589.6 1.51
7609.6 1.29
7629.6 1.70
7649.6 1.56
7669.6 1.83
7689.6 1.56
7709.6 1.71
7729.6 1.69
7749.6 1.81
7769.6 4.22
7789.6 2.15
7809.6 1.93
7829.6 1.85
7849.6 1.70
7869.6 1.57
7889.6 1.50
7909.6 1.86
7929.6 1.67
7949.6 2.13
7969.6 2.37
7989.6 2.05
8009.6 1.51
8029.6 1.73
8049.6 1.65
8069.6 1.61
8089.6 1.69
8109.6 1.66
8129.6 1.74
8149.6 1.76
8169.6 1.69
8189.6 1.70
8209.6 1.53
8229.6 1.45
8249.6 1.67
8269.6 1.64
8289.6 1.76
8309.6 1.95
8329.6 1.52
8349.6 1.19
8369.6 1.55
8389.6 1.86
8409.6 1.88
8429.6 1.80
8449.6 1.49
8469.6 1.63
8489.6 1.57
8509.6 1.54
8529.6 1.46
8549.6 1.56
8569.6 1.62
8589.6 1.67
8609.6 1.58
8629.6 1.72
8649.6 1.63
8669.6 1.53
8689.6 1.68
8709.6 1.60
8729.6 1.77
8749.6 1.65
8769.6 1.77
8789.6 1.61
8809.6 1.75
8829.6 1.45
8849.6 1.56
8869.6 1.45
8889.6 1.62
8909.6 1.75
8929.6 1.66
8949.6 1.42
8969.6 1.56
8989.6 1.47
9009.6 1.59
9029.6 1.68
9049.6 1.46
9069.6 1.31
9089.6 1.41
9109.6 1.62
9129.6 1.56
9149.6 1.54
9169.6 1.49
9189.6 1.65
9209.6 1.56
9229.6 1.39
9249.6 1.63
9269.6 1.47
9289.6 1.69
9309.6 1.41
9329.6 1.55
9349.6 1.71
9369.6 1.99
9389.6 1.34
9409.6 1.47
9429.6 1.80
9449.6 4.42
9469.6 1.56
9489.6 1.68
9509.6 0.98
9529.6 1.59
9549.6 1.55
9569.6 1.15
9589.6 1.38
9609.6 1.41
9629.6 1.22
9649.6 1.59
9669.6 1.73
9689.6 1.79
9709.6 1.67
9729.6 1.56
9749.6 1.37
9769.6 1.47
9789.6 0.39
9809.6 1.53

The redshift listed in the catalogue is 0.18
